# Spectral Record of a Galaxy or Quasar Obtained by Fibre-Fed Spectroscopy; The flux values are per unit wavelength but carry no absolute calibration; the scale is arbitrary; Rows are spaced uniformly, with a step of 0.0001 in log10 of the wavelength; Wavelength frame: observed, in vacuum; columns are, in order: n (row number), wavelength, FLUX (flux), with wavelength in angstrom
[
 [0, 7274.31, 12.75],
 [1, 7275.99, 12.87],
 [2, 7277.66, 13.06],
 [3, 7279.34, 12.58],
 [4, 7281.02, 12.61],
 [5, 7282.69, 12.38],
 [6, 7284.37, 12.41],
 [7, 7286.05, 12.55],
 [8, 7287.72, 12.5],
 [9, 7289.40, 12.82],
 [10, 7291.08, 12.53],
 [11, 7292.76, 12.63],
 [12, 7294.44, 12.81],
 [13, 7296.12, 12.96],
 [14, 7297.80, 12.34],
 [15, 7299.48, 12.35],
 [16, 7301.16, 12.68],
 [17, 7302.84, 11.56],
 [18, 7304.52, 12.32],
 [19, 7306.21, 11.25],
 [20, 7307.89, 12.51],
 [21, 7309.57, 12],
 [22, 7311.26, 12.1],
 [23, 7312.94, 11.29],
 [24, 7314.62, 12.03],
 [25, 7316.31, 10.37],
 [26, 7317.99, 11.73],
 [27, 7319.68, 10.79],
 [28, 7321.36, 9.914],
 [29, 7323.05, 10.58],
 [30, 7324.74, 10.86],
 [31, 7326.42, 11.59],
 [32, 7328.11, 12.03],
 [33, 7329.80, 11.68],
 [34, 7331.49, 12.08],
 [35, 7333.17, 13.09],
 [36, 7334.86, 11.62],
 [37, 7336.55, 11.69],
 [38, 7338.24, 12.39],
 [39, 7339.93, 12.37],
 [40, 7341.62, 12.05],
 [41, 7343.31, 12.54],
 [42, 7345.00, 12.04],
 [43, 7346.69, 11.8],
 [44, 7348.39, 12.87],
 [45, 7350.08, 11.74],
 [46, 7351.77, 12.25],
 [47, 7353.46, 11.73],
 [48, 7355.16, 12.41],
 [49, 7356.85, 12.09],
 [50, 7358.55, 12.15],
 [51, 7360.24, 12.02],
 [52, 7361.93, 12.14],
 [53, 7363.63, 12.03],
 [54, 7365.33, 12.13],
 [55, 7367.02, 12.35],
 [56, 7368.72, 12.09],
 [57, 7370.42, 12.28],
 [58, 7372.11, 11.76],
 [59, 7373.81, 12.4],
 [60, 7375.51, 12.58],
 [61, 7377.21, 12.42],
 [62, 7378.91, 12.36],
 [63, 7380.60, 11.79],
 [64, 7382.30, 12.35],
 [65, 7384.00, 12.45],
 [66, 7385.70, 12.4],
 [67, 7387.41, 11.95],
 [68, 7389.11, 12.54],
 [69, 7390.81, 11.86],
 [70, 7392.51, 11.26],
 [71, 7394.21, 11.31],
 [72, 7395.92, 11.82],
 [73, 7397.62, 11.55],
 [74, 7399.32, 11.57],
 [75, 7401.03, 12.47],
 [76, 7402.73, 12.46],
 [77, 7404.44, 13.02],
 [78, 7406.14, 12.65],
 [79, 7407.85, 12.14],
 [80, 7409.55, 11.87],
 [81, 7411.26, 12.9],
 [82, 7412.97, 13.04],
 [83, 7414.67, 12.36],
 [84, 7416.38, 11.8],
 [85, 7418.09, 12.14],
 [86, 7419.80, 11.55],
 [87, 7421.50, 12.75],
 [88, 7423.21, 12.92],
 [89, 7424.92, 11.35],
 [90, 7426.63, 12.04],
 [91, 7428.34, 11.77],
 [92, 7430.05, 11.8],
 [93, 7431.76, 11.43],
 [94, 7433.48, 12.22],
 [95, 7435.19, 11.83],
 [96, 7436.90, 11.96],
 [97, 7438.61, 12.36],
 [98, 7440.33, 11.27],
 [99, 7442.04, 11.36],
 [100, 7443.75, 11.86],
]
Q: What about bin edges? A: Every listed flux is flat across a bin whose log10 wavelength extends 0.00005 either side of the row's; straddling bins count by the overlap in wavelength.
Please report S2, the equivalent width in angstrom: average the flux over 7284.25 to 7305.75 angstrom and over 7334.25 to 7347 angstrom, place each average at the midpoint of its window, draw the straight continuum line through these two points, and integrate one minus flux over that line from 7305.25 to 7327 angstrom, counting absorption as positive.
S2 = 1.74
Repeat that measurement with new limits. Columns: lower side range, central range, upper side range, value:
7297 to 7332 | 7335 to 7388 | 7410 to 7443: -1.7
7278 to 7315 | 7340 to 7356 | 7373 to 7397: 0.0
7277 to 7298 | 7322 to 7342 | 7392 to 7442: 1.0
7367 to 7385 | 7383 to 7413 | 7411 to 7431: 0.1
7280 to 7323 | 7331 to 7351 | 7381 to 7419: -0.2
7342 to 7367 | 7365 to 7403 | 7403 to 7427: 0.5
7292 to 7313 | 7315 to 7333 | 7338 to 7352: 1.4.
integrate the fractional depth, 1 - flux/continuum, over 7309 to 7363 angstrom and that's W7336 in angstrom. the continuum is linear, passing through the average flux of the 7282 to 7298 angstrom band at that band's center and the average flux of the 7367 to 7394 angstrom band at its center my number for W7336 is 2.4 angstrom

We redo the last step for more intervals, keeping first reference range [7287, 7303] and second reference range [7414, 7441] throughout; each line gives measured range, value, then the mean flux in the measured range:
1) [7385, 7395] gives 0.21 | 11.9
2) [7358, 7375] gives 0.14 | 12.1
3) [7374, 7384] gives -0.11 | 12.3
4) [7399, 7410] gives -0.26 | 12.4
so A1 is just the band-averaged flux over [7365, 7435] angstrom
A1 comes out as 12.1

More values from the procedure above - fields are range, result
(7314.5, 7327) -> 10.9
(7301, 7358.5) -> 11.8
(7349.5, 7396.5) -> 12.1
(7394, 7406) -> 12.1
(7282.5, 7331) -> 11.9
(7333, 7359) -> 12.1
